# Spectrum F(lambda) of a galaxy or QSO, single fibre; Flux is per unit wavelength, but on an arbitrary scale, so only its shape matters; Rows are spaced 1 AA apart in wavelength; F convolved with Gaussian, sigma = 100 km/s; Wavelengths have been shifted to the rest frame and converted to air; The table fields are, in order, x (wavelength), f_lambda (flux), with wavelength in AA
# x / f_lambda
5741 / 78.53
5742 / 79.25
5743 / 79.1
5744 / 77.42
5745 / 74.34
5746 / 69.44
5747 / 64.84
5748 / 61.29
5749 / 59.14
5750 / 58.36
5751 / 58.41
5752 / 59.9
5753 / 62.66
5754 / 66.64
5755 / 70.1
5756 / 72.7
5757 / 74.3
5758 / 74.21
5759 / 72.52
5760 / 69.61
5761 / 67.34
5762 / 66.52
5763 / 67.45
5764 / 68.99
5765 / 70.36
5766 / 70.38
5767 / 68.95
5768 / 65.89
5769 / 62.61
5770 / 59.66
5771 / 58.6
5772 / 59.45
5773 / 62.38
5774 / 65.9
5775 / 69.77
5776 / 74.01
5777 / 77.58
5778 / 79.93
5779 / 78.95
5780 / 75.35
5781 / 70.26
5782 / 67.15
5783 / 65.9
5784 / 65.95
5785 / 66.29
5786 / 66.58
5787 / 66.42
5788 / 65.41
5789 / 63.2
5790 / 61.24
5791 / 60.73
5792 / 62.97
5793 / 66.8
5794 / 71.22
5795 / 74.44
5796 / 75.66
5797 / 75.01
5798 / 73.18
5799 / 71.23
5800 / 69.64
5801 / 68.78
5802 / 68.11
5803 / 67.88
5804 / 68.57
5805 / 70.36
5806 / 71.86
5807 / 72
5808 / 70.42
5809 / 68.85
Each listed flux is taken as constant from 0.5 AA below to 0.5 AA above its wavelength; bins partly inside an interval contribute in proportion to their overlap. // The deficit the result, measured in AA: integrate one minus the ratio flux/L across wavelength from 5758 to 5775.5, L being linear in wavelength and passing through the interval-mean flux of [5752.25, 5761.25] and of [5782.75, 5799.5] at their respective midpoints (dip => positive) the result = 0.7 AA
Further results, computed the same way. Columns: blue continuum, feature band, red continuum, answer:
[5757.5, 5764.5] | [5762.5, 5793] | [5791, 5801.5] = 1.16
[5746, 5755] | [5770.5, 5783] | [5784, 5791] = -1.13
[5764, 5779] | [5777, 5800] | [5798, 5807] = -0.15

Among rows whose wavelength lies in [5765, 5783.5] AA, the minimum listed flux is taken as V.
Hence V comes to 58.6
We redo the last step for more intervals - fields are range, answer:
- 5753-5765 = 62.66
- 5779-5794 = 60.73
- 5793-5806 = 66.8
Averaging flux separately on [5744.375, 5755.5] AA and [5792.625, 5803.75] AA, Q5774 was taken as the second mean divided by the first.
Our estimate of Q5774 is 1.1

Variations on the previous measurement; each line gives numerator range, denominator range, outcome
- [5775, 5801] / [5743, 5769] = 1.03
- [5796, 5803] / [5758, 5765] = 1.03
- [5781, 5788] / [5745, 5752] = 1.06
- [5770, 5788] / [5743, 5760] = 1.01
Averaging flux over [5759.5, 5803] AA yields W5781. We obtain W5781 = 68.3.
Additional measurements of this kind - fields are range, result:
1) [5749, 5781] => 67.9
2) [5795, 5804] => 71.2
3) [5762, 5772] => 65.6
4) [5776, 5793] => 68.5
